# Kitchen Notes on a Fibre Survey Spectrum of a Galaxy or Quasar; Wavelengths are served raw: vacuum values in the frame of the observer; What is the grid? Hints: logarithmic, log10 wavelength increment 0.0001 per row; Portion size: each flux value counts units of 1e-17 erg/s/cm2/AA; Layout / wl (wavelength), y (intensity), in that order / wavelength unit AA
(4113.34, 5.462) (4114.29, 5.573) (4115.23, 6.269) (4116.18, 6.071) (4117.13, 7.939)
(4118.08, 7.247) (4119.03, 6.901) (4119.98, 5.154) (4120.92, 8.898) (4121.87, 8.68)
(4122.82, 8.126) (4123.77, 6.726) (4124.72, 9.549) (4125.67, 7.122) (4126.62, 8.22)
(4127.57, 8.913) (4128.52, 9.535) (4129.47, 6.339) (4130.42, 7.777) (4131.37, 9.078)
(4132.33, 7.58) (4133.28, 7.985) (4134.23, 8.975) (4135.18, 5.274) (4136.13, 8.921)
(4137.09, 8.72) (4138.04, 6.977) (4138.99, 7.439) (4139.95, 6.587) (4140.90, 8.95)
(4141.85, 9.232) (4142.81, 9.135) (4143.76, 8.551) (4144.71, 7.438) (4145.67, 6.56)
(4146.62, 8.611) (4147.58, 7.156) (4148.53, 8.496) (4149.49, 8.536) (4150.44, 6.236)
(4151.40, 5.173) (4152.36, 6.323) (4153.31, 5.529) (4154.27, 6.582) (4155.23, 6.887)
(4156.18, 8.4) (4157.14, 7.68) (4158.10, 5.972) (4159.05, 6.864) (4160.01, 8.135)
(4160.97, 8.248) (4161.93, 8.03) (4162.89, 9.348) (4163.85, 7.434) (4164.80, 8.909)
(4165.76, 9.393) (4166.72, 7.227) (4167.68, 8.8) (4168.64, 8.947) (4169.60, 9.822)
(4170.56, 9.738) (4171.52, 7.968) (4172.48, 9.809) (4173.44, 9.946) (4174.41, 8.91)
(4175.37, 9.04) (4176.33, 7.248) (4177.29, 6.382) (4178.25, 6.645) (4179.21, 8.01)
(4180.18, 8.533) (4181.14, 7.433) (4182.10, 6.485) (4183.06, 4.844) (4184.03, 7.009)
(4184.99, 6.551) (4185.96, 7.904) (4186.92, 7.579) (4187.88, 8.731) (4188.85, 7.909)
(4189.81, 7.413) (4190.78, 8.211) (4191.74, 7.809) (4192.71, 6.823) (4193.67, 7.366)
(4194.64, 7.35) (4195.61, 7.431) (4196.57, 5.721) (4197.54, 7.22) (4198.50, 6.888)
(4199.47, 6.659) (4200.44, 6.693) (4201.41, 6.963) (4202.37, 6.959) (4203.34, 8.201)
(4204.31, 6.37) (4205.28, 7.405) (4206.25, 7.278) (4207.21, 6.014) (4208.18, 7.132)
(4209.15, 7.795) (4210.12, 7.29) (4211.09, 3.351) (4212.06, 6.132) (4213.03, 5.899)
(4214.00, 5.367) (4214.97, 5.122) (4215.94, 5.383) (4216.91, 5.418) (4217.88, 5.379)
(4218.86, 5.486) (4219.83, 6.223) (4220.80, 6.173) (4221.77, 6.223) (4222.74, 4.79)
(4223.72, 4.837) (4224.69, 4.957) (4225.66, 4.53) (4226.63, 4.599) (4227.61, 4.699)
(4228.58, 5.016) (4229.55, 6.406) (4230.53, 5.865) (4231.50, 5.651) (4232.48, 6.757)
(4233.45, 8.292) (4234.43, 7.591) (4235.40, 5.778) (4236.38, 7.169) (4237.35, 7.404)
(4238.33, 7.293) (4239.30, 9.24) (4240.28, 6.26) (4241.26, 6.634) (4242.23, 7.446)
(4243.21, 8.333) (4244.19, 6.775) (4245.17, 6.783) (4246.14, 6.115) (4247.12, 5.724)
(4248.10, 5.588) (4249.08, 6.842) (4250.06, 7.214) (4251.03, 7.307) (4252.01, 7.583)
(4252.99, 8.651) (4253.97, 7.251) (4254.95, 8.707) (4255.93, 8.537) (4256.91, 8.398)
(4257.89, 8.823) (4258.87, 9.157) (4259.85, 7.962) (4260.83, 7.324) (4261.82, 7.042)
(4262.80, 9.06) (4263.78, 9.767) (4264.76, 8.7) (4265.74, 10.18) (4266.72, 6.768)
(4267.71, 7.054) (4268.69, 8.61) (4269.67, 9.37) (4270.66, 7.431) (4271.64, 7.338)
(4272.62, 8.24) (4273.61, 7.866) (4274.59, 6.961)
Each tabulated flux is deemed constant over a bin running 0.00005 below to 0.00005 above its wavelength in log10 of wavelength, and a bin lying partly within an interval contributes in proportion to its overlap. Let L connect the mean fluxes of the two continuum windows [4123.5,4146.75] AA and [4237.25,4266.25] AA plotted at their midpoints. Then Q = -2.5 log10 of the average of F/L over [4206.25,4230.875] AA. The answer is 0.36 mag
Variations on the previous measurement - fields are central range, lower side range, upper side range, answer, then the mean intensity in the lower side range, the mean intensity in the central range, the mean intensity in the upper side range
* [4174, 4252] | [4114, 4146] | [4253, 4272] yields 0.207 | 7.74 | 6.68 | 8.3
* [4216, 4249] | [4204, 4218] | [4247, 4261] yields 0.118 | 6.11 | 6.22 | 7.73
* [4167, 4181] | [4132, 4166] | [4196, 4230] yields -0.208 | 7.66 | 8.51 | 6.02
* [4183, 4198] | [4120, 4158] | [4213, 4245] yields -0.074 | 7.72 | 7.31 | 6.16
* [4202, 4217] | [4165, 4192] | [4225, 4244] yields 0.143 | 8.02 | 6.34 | 6.57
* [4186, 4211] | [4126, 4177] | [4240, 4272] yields 0.097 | 7.98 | 7.2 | 7.73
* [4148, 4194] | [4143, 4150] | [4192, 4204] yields -0.033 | 7.96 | 7.74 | 7.03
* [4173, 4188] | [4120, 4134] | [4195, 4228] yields -0.108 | 8.1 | 7.54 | 6.08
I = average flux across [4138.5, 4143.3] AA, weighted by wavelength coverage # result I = 8.27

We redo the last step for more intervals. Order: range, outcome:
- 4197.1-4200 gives 6.92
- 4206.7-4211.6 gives 6.33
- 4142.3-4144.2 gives 8.84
